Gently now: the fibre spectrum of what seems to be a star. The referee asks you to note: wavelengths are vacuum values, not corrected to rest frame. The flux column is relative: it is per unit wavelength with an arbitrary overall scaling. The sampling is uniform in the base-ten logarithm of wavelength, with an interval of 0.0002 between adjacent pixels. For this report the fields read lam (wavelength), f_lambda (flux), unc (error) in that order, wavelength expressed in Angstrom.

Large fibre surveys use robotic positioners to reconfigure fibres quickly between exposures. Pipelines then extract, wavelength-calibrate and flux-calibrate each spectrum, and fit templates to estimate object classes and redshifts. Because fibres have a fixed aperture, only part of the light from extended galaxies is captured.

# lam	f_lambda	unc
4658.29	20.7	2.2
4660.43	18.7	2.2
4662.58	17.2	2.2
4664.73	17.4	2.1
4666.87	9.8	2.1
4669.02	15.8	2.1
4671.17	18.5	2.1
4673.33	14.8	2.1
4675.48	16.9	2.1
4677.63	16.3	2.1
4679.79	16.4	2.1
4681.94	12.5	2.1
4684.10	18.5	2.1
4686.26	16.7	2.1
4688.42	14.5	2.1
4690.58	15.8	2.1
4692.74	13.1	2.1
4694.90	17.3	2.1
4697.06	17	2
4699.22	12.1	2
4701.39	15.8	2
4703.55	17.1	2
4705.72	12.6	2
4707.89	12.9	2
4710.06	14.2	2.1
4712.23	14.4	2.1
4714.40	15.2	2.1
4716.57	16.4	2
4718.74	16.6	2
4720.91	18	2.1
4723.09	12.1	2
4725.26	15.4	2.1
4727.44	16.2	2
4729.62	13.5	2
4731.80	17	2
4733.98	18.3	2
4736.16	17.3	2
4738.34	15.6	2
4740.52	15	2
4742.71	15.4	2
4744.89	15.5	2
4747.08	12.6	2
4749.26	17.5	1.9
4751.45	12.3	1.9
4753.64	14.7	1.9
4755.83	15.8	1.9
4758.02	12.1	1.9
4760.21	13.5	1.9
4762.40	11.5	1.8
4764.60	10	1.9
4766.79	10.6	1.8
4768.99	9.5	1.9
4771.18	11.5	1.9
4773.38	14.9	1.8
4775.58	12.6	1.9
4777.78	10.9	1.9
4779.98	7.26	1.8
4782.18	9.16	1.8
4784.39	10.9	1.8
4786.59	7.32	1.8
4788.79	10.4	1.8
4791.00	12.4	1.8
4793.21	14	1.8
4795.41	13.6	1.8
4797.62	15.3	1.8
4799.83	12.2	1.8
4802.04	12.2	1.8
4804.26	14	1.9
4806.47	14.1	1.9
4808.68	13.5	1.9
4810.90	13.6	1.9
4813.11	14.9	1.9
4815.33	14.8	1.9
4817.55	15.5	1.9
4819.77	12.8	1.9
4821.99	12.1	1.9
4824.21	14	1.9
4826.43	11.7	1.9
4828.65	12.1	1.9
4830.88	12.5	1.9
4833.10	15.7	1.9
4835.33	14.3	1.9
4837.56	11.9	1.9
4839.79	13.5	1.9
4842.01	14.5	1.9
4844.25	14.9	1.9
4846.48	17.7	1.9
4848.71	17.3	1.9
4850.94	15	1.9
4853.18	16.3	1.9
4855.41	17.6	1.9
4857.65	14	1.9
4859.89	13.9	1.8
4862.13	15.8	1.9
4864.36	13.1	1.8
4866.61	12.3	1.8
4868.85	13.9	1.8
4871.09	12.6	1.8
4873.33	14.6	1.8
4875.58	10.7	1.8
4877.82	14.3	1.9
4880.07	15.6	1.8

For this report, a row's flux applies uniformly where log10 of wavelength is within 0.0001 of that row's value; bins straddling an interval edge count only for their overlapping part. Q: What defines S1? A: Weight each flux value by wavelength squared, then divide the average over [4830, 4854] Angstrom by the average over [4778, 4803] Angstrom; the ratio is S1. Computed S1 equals 1.34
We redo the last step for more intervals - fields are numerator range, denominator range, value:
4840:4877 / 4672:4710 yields 1.02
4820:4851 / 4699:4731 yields 0.99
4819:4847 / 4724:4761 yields 0.93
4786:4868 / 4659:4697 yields 0.92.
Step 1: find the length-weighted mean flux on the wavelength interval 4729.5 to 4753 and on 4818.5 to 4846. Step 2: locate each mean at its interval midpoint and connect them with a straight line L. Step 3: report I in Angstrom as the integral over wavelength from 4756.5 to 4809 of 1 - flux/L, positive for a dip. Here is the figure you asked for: 9.8 Angstrom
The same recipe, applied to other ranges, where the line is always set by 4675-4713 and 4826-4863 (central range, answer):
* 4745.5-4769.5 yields 3.39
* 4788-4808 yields 2.23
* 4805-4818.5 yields 0.38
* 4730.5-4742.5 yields -1.15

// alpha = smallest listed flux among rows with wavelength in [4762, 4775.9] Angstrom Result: 9.5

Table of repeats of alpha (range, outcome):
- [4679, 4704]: 12.1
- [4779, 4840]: 7.26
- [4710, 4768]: 10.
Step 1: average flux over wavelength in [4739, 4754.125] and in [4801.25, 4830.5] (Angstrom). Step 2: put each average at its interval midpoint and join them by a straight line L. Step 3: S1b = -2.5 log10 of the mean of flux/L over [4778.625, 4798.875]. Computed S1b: 0.24 mag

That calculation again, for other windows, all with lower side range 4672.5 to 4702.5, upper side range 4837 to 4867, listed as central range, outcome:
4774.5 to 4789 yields 0.483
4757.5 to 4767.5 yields 0.305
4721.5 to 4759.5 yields 0.019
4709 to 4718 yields 0.025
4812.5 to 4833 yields 0.123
